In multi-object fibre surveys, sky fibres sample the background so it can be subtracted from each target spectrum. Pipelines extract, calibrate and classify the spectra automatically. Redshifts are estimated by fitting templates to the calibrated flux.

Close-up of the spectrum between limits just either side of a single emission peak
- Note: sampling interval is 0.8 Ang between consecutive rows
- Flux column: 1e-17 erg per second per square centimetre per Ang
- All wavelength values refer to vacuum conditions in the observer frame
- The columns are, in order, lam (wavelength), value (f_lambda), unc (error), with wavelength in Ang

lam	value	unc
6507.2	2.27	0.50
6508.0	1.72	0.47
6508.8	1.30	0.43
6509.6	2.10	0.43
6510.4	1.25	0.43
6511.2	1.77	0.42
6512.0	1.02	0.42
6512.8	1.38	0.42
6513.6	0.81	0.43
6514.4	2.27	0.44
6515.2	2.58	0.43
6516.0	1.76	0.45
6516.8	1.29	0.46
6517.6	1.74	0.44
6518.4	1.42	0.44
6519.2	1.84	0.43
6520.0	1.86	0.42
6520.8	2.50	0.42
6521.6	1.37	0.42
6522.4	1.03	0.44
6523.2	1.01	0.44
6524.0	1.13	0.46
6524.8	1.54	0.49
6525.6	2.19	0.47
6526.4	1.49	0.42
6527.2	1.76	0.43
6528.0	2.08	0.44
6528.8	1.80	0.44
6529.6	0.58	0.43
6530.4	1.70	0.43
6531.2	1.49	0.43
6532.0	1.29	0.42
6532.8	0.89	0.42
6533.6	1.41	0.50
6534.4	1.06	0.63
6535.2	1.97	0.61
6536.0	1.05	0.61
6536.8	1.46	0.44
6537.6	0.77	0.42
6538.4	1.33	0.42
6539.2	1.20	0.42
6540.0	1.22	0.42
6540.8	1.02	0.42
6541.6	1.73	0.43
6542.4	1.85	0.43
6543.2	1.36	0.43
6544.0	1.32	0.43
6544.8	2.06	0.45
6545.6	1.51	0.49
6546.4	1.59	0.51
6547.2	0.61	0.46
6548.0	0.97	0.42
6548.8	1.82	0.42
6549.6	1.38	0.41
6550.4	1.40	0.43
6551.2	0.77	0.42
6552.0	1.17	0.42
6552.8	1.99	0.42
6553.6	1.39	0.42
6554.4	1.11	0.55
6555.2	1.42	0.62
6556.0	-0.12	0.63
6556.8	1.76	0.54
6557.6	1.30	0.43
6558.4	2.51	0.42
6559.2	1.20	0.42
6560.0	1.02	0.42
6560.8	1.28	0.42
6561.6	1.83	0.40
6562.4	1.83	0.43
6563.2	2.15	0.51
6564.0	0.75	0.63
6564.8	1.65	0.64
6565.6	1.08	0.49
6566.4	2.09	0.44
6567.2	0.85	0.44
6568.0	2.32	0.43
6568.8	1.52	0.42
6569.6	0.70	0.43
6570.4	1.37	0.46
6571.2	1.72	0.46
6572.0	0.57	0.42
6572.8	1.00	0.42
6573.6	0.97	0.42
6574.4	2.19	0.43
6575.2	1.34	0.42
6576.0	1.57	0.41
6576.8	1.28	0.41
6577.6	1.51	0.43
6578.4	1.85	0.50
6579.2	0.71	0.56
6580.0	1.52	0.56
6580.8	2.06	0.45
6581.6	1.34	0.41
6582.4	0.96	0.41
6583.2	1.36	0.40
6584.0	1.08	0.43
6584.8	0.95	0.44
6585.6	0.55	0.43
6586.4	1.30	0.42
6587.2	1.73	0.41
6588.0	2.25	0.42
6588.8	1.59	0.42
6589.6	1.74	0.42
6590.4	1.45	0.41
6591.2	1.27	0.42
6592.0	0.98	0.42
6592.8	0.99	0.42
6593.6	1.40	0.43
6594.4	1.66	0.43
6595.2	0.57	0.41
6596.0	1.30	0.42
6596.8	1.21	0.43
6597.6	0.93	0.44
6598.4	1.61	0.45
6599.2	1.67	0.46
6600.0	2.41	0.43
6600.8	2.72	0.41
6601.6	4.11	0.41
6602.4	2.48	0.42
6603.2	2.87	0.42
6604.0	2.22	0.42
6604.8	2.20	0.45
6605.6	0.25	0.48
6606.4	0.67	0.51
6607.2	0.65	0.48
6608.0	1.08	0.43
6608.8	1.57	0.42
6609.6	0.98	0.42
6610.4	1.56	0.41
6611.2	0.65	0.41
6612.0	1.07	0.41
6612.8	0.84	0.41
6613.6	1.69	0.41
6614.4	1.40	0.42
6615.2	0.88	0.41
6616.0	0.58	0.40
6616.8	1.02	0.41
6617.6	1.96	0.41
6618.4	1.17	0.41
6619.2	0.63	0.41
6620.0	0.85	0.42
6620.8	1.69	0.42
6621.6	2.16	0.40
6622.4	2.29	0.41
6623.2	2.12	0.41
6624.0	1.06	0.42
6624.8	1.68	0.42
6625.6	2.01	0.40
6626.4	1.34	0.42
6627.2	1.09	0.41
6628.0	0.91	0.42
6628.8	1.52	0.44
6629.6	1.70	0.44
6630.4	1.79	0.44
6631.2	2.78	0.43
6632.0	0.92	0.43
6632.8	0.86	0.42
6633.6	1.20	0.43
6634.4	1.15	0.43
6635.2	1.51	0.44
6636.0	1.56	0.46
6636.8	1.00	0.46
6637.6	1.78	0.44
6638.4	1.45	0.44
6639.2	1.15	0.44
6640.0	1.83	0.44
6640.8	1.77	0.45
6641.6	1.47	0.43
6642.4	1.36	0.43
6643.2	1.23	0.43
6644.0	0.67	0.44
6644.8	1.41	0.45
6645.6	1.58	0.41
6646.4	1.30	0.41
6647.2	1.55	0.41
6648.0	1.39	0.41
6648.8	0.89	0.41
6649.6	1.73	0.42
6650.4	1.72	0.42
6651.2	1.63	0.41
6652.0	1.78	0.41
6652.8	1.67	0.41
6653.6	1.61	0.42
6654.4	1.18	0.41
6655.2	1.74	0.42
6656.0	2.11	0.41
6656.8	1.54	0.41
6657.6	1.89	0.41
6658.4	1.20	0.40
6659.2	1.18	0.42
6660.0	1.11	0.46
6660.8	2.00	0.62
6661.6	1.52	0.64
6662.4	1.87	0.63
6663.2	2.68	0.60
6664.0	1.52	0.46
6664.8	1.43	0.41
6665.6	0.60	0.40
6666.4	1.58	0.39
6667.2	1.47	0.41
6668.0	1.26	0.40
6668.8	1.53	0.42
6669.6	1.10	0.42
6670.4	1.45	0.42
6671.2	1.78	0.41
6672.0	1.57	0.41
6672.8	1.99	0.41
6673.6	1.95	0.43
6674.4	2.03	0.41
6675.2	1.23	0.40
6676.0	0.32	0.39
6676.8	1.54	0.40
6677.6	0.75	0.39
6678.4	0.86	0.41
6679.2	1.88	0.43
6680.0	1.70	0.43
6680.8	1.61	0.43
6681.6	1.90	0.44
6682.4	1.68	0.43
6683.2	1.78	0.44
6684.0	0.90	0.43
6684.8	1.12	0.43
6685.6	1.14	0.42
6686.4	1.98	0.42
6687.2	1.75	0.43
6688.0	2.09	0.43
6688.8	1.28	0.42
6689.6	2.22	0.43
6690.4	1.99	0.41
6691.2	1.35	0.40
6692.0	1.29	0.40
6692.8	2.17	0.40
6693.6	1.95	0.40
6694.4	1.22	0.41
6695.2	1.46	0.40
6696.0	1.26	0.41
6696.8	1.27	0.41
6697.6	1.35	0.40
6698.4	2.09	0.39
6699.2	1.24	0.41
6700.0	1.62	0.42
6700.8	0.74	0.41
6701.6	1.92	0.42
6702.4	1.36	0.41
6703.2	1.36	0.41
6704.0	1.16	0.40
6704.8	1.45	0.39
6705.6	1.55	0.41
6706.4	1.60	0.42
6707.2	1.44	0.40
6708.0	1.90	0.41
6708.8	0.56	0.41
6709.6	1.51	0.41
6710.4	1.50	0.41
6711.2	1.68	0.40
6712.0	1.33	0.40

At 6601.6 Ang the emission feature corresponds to H-gamma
